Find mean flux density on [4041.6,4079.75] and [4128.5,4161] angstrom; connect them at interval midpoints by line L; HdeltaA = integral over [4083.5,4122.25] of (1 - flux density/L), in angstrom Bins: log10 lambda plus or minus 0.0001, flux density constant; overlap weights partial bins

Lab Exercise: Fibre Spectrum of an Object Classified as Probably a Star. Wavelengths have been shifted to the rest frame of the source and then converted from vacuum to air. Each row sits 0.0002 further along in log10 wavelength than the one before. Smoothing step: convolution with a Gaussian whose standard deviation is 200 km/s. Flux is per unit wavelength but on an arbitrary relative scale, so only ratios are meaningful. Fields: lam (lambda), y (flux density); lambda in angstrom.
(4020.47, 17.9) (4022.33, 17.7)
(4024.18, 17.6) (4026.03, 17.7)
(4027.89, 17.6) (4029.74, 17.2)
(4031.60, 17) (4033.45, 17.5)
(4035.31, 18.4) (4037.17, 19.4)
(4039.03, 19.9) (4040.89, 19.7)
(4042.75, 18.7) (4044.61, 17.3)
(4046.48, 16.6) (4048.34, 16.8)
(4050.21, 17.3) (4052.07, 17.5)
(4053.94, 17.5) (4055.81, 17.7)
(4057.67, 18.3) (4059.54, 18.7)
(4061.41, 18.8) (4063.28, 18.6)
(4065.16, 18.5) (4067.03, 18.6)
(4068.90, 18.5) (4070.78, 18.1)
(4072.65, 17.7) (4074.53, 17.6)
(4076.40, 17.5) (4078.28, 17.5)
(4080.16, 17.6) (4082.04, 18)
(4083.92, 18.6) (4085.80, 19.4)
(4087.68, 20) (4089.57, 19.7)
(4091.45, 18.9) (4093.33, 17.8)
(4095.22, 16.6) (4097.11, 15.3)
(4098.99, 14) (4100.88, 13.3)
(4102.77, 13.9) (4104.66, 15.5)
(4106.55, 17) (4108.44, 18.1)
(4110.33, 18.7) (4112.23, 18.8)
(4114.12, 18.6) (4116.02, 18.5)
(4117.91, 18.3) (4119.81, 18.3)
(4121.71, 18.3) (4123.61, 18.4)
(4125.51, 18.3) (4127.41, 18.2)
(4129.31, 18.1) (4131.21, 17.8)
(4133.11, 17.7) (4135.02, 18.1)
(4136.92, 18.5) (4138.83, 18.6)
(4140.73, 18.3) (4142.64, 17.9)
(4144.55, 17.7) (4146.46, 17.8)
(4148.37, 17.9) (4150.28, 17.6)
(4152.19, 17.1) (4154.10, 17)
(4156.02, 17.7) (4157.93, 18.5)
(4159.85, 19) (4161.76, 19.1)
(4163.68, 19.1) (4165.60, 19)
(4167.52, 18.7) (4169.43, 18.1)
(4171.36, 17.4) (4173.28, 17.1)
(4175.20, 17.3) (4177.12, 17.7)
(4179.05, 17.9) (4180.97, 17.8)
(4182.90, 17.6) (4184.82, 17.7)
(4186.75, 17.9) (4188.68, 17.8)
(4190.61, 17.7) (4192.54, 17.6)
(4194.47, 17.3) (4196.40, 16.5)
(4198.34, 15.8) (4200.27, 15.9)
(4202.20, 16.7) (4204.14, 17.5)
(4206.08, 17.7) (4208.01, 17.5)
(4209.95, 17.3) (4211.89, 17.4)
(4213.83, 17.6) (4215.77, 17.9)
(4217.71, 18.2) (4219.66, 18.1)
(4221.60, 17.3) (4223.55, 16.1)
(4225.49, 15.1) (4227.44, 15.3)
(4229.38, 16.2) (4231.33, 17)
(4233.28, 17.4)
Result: 1.0 angstrom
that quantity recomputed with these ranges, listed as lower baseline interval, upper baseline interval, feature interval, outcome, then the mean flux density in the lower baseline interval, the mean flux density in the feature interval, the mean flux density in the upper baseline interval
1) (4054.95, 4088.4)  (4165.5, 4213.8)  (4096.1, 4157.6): 1.42 angstrom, 18.3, 17.5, 17.5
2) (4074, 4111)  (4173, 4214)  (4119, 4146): -1.37 angstrom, 17.2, 18.1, 17.3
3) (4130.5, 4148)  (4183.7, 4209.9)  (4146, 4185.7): -0.68 angstrom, 18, 18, 17.2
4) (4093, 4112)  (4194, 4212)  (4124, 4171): -4.86 angstrom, 16.1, 18.2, 16.9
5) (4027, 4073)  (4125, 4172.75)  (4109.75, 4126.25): -0.32 angstrom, 18.1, 18.5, 18.1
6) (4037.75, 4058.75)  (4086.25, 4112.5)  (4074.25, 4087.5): -0.64 angstrom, 18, 18.2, 17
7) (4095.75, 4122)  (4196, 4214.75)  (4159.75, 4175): -1.26 angstrom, 16.9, 18.4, 17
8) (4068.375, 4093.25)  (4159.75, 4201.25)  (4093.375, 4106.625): 2.25 angstrom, 18.4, 15.1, 17.7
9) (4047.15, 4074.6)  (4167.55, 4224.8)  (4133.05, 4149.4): -0.39 angstrom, 18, 18.1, 17.4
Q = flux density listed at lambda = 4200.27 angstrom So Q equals 15.9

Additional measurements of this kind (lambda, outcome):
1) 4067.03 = 18.6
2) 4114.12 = 18.6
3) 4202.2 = 16.7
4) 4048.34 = 16.8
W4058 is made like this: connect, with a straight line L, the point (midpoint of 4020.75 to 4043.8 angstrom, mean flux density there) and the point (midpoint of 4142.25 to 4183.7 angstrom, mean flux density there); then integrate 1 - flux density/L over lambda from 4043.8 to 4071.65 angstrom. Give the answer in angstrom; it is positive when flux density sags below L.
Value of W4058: 0.3 angstrom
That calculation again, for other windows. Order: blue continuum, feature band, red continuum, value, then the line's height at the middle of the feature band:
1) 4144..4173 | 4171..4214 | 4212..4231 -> 0.3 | 17.4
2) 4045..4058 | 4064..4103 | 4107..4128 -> 0.6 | 17.8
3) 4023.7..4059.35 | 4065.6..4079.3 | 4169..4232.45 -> -0.1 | 17.8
